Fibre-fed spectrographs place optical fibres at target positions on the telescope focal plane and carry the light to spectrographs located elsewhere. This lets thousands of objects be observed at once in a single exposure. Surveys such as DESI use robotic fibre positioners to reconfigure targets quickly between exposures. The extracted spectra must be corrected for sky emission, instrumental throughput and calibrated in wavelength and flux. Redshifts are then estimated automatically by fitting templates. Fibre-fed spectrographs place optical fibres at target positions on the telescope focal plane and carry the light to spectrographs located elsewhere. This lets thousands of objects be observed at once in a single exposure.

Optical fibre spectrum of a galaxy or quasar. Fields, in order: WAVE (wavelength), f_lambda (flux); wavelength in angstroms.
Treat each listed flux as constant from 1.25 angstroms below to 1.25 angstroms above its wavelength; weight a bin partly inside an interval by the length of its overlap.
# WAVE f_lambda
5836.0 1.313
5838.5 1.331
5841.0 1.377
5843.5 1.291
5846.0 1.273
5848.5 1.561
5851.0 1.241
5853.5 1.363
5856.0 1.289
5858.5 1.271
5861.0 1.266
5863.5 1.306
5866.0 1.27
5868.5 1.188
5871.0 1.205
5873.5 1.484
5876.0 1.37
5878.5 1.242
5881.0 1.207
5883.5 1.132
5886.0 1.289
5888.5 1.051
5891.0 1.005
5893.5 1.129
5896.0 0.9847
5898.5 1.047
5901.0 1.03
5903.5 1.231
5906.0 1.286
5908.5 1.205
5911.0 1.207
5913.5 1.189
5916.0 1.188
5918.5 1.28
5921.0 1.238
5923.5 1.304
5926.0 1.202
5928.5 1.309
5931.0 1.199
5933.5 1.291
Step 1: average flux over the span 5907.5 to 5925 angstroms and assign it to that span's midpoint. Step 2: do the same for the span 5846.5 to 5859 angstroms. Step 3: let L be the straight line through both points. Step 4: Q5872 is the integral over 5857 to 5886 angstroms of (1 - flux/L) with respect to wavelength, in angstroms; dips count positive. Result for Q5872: 0.9 angstroms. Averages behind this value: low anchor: 1.35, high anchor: 1.23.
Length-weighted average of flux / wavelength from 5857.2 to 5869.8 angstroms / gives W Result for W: 1.26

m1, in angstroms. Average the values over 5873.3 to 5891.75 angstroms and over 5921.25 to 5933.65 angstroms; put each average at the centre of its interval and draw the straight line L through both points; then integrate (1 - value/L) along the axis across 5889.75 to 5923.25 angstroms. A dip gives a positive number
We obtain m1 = 2.1 angstroms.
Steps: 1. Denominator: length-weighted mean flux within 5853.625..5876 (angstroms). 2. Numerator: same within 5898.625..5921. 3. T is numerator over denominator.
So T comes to 0.92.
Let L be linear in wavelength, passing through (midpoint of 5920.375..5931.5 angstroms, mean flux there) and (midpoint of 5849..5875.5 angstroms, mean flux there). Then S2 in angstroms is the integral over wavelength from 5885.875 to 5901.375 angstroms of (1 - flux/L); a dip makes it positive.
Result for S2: 2.6 angstroms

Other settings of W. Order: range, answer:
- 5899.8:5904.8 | 1.13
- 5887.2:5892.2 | 1.03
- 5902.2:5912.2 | 1.23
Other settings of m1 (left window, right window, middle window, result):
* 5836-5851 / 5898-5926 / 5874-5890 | 0.6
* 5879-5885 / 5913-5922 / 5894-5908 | 1.0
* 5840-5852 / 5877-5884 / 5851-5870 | 0.2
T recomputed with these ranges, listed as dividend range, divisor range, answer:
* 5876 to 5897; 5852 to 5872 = 0.90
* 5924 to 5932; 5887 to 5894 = 1.17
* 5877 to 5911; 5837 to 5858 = 0.86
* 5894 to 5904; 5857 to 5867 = 0.83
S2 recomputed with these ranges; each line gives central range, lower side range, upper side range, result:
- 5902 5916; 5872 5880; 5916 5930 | 0.76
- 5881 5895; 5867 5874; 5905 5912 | 1.42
